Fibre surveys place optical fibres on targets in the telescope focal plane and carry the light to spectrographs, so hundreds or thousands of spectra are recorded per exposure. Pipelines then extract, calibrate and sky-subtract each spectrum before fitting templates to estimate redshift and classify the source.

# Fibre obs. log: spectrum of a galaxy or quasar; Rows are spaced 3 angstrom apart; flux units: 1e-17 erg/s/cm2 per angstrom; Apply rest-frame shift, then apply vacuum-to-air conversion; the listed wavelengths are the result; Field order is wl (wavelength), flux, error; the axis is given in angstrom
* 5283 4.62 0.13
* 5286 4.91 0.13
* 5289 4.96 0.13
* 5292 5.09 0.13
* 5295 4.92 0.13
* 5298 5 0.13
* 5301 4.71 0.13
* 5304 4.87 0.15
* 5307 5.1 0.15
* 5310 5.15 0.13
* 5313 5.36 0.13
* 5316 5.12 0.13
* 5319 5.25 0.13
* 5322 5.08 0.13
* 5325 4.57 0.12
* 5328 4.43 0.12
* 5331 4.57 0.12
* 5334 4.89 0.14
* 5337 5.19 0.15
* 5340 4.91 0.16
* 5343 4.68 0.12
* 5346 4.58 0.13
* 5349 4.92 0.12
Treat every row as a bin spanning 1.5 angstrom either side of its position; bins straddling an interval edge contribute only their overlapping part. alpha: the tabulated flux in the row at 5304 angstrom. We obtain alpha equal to 4.87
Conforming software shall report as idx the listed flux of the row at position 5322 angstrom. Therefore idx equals 5.08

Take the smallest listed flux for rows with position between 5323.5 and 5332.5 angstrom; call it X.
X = 4.43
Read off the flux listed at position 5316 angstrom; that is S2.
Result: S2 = 5.12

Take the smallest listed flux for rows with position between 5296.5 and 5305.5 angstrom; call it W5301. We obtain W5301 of 4.71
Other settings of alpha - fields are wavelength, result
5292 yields 5.09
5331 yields 4.57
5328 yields 4.43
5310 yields 5.15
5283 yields 4.62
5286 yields 4.91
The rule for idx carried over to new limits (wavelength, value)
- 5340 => 4.91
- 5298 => 5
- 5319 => 5.25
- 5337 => 5.19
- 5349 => 4.92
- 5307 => 5.1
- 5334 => 4.89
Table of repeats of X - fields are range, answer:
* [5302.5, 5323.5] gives 4.87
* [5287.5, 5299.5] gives 4.92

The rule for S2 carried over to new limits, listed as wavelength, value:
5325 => 4.57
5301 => 4.71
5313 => 5.36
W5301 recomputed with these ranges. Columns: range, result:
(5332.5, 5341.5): 4.89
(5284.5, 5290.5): 4.91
